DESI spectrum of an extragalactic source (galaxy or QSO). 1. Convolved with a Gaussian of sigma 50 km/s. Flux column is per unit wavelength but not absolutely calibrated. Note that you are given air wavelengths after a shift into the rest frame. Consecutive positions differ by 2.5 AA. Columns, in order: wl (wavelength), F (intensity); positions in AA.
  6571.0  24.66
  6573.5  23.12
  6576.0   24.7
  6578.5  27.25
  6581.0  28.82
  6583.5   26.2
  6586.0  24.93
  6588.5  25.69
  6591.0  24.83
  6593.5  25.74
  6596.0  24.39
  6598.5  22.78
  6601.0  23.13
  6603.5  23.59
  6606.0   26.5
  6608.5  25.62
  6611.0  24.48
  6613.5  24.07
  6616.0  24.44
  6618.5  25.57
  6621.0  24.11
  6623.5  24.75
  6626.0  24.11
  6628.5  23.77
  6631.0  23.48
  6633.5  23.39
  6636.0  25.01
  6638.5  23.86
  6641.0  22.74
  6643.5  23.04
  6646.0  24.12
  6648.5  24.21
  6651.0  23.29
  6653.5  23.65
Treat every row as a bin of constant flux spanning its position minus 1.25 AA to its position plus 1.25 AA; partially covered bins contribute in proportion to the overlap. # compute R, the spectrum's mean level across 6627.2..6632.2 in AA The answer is 23.6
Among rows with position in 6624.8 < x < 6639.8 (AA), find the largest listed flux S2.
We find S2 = 25.01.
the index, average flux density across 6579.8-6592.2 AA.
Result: 26.1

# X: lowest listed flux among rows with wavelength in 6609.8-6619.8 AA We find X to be 24.07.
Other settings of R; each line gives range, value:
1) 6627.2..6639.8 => 23.9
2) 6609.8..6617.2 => 24.3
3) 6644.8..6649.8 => 24.2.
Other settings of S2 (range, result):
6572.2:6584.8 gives 28.82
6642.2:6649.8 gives 24.21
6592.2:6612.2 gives 26.5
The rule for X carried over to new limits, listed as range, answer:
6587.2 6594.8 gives 24.83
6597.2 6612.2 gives 22.78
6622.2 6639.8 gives 23.39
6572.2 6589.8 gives 23.12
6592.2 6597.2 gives 24.39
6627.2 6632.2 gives 23.48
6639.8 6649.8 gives 22.74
